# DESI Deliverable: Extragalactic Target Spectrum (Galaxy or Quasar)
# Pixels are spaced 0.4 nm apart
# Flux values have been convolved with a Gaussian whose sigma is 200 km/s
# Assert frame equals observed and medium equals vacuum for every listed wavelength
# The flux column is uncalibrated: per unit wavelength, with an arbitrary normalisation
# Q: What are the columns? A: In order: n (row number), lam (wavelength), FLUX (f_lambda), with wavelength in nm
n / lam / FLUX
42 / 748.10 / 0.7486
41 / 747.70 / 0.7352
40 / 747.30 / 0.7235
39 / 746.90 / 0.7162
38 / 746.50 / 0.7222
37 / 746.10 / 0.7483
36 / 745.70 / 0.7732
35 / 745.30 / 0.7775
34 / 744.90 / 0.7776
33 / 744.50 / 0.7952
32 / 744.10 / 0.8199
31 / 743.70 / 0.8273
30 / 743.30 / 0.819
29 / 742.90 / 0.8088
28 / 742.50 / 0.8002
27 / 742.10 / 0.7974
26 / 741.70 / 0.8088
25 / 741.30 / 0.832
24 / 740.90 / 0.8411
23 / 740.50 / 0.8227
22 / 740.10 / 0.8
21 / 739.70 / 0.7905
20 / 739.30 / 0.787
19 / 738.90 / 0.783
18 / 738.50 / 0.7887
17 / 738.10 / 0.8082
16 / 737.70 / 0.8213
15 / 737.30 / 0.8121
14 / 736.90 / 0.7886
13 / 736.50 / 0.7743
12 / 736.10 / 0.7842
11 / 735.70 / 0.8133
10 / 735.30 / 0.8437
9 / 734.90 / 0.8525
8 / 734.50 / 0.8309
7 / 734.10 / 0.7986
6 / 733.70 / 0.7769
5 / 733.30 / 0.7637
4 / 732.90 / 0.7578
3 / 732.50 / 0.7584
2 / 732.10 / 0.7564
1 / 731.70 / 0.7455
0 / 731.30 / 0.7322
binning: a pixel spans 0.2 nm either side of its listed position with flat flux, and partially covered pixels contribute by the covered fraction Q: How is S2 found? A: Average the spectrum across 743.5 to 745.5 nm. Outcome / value 0.799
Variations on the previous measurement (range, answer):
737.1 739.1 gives 0.803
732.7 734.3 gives 0.774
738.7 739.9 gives 0.787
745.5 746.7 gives 0.748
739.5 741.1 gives 0.814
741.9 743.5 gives 0.806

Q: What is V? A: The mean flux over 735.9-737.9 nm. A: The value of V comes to 0.796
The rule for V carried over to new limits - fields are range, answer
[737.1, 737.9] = 0.817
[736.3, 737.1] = 0.781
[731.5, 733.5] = 0.756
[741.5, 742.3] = 0.803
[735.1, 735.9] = 0.828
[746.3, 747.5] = 0.721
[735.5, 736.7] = 0.791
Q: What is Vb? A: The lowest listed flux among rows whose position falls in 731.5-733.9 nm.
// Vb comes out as 0.7455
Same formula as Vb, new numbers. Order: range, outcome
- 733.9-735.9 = 0.7986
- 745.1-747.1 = 0.7162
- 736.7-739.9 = 0.783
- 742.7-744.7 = 0.7952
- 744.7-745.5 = 0.7775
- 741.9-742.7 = 0.7974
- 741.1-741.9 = 0.8088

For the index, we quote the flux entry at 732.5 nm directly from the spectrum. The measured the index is 0.7584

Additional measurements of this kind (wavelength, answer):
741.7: 0.8088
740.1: 0.8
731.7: 0.7455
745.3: 0.7775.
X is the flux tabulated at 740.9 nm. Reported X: 0.8411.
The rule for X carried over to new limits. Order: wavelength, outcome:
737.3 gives 0.8121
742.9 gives 0.8088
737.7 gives 0.8213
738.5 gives 0.7887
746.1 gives 0.7483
